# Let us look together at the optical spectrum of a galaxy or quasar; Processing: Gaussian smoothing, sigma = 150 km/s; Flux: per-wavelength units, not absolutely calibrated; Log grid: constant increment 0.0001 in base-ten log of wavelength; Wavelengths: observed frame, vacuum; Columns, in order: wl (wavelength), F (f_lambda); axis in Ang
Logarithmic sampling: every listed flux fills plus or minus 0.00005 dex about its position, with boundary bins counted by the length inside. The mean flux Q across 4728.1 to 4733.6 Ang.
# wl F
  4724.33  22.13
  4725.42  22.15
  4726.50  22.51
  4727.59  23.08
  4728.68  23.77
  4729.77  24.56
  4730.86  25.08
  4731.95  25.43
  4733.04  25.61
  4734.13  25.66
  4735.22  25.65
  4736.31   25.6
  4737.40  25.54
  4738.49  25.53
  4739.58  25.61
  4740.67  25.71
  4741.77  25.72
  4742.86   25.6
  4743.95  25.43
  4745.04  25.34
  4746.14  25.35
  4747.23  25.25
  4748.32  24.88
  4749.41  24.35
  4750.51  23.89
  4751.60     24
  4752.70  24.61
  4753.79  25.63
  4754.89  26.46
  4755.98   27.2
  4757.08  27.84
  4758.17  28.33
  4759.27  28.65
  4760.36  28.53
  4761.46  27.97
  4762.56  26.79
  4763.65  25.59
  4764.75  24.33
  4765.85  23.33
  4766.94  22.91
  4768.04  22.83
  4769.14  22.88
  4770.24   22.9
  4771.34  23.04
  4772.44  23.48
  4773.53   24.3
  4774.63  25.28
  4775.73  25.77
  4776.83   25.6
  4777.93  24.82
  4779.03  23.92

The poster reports 24.9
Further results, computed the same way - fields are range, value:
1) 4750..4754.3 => 24.5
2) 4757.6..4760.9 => 28.6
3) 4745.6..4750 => 25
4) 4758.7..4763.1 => 28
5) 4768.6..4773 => 23.1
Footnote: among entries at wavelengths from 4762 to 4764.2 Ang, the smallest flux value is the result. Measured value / 25.59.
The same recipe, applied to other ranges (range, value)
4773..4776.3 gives 24.3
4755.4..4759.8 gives 27.2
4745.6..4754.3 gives 23.89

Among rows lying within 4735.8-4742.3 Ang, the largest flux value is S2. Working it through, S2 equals 25.72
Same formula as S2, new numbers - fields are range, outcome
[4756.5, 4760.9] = 28.65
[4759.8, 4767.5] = 28.53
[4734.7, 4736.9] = 25.65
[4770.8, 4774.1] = 24.3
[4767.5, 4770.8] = 22.9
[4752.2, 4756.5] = 27.2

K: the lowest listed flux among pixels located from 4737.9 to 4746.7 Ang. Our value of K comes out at 25.34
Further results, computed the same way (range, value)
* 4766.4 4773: 22.83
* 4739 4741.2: 25.61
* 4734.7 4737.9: 25.54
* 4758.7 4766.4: 23.33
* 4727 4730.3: 23.08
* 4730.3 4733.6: 25.08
